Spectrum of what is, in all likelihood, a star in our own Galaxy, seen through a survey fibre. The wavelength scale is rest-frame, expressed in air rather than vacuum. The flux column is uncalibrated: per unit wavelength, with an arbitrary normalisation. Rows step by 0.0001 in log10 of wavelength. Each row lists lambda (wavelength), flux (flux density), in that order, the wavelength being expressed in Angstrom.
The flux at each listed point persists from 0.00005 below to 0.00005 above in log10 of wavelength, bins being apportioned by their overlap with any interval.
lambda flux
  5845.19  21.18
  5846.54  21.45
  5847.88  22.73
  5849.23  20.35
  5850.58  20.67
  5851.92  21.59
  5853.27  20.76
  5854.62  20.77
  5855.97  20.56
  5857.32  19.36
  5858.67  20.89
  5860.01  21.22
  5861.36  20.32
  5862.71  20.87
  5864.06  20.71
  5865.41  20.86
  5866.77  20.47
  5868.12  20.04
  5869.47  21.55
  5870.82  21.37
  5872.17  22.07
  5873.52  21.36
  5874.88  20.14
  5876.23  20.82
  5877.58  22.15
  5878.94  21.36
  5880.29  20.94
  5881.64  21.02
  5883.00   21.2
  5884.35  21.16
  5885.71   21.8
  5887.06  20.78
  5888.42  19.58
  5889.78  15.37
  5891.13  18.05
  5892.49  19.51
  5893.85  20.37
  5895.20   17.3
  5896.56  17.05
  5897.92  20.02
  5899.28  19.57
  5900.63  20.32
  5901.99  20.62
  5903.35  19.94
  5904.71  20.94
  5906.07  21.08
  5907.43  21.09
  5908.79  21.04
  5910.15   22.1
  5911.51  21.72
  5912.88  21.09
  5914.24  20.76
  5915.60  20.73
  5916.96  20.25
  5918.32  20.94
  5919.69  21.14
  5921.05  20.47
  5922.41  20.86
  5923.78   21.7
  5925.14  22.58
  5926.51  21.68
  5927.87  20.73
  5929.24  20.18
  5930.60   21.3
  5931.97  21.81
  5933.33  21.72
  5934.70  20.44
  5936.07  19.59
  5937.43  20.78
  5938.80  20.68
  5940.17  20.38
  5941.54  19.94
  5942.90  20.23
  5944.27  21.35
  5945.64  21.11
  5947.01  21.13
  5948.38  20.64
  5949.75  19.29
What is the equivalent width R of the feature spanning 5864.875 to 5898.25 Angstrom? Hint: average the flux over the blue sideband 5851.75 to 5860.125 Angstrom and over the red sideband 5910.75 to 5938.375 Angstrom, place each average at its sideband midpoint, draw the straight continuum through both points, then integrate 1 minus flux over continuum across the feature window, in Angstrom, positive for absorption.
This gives 0.9 Angstrom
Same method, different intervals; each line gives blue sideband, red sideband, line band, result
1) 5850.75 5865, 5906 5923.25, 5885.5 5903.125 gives 1.4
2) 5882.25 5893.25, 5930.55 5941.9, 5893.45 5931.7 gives -0.8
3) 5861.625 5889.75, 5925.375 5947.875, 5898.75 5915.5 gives 0.0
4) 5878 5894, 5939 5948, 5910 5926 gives -0.6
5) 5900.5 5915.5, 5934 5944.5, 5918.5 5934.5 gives -0.5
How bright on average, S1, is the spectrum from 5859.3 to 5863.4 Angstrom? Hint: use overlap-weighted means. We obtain 20.8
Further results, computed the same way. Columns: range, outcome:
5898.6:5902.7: 20.2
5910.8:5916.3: 21.1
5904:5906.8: 21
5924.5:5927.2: 22.1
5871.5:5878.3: 21.3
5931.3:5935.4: 21.3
